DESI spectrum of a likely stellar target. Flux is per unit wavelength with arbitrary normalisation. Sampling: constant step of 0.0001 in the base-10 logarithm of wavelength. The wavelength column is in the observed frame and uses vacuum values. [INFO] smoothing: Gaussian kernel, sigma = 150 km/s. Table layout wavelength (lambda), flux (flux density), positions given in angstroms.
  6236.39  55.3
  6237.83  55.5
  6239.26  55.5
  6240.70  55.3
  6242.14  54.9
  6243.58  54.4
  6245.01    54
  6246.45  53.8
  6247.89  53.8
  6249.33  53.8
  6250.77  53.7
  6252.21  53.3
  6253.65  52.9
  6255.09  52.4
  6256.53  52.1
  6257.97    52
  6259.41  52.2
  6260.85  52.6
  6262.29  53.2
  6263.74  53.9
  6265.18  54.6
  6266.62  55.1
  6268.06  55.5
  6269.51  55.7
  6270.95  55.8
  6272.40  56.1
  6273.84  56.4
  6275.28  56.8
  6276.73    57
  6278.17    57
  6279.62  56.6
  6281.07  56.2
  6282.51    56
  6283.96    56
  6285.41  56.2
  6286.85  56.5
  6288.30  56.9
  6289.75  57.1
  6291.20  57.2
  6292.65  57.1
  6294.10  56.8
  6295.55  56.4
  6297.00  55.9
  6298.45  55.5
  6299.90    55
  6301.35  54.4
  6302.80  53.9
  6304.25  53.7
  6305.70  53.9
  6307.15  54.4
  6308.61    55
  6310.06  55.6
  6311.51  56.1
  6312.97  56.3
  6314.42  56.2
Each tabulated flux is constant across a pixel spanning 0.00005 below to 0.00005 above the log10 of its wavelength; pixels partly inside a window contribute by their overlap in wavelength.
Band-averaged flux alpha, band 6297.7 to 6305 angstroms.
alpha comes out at 54.5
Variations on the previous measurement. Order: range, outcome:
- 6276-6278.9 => 56.9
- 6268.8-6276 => 56.2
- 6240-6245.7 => 54.7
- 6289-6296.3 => 56.9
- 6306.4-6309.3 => 54.6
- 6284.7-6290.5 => 56.7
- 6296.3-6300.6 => 55.5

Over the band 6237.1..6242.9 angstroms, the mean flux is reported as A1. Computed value 55.2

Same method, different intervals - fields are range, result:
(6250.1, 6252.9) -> 53.5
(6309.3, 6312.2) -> 55.9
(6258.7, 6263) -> 52.7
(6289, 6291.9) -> 57.1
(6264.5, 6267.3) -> 54.9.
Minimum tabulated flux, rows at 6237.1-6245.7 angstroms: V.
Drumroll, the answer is 54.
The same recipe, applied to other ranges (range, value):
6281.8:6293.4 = 56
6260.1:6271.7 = 52.6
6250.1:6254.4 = 52.9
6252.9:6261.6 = 52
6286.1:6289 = 56.5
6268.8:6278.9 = 55.7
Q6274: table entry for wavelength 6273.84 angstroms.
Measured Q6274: 56.4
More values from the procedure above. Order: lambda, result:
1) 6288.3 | 56.9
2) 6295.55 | 56.4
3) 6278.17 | 57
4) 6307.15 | 54.4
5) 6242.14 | 54.9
